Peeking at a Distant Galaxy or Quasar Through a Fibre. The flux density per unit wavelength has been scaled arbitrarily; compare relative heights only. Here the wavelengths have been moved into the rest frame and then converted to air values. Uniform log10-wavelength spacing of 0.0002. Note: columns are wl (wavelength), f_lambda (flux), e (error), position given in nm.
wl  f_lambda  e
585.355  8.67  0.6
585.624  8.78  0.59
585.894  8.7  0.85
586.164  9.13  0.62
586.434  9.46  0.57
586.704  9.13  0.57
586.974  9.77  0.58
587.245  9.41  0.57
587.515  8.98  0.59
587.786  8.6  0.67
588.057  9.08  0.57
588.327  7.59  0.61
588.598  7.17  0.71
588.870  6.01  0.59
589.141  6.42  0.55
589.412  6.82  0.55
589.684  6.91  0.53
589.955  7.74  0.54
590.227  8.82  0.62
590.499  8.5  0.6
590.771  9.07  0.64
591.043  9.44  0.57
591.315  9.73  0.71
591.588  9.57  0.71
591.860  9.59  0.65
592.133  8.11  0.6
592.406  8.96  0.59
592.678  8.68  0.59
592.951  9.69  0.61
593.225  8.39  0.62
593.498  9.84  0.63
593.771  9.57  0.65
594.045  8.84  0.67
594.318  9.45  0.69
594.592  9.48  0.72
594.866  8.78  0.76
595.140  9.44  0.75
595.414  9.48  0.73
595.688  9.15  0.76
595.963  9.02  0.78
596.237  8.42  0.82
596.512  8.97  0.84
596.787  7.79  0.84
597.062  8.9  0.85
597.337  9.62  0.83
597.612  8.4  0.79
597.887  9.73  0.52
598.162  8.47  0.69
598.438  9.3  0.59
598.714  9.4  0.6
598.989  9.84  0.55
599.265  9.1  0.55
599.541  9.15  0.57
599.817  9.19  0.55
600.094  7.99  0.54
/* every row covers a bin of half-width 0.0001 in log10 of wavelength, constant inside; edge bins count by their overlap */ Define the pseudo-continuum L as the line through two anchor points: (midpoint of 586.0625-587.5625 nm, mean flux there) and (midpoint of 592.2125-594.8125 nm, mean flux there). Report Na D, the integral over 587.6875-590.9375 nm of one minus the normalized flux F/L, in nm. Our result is 0.54 nm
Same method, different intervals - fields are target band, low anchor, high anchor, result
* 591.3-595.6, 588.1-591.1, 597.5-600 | -0.47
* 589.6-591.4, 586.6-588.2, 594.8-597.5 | 0.09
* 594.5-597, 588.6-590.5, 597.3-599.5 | -0.10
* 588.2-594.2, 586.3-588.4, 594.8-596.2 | 0.43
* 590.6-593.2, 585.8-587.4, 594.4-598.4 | -0.01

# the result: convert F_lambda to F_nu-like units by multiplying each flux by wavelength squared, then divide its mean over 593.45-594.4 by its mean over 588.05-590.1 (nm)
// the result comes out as 1.3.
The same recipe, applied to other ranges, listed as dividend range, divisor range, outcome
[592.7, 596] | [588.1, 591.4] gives 1.19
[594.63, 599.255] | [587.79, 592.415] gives 1.13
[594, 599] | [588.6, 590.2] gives 1.34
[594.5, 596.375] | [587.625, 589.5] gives 1.26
